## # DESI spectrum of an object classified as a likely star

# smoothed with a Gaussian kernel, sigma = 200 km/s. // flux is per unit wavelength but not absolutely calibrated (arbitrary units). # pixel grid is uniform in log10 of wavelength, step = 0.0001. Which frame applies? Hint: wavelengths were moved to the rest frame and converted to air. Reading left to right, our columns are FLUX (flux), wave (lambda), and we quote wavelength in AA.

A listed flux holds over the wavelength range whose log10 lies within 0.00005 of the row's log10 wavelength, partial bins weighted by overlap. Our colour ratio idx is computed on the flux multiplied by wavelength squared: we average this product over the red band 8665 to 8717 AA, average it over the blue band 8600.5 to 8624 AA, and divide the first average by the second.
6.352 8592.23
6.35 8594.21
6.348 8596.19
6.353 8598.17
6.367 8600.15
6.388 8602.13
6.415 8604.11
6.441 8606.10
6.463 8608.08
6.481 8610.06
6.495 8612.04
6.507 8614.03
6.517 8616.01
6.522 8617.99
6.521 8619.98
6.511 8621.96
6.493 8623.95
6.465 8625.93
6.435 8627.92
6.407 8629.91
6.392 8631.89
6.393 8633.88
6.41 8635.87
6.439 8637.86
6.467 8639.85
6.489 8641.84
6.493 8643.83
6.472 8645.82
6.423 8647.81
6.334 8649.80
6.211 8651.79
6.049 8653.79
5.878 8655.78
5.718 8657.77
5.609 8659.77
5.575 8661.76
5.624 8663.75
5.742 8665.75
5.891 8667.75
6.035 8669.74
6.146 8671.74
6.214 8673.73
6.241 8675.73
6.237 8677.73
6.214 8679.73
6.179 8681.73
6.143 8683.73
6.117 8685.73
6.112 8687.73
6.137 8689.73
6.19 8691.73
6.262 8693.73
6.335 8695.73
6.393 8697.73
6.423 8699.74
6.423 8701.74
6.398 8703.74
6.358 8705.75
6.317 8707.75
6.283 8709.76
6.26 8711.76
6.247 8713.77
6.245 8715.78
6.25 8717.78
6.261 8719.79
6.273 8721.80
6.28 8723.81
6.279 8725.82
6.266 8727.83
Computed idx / 0.98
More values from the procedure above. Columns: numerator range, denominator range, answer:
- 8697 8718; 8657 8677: 1.09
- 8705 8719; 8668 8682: 1.03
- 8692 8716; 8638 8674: 1.05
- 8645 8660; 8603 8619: 0.95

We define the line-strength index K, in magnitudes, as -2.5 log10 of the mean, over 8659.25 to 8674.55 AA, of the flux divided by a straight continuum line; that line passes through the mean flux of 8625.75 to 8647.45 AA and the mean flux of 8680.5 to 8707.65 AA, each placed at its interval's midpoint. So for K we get 0.087 mag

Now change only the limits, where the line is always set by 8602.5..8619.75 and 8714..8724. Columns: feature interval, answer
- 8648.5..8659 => 0.06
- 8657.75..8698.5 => 0.05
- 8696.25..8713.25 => -0.01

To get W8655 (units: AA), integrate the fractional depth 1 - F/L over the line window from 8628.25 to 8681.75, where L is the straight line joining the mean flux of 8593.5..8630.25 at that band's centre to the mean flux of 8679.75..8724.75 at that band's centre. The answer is 1.7 AA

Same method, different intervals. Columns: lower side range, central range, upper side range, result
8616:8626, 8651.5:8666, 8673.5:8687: 1.2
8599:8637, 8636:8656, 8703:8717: 0.2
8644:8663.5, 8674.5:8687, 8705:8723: -0.1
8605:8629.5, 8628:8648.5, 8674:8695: -0.2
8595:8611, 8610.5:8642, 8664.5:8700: -0.7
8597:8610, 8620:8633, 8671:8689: -0.2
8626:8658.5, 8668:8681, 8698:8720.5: 0.3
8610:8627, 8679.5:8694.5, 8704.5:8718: 0.4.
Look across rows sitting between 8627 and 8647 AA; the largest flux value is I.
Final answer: 6.493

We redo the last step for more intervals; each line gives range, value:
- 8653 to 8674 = 6.214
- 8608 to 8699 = 6.522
